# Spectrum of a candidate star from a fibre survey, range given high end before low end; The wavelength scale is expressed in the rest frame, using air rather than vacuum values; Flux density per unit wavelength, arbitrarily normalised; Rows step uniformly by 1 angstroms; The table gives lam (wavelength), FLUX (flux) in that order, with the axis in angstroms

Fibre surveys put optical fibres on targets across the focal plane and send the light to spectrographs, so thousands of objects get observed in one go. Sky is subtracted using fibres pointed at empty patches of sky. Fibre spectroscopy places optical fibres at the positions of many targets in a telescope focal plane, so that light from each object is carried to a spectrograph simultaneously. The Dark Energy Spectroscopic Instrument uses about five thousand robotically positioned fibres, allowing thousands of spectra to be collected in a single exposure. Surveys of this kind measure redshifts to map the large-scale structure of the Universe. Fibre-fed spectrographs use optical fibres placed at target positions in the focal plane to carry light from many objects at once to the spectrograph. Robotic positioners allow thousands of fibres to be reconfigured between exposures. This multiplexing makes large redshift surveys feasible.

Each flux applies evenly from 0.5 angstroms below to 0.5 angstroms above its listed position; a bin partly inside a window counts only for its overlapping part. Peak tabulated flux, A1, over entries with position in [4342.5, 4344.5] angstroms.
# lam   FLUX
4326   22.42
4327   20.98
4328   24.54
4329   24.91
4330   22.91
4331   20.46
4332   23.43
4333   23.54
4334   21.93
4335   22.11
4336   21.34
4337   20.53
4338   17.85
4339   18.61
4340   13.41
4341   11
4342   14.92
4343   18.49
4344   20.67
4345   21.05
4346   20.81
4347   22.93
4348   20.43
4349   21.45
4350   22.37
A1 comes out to 20.67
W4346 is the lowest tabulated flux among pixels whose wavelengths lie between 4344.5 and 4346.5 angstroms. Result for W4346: 20.81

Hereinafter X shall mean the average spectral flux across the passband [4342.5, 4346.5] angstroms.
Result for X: 20.3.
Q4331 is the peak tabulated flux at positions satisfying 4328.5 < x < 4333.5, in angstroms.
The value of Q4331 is 24.91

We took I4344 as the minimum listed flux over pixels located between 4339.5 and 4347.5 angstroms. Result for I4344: 11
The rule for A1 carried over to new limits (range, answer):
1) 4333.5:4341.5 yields 22.11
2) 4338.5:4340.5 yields 18.61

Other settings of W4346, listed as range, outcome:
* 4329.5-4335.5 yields 20.46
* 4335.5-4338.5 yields 17.85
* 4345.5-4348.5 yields 20.43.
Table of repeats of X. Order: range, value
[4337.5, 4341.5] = 15.2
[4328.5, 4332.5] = 22.9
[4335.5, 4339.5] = 19.6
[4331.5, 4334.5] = 23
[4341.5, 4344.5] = 18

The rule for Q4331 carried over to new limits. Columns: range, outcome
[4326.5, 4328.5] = 24.54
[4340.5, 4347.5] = 22.93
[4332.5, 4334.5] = 23.54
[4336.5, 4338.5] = 20.53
